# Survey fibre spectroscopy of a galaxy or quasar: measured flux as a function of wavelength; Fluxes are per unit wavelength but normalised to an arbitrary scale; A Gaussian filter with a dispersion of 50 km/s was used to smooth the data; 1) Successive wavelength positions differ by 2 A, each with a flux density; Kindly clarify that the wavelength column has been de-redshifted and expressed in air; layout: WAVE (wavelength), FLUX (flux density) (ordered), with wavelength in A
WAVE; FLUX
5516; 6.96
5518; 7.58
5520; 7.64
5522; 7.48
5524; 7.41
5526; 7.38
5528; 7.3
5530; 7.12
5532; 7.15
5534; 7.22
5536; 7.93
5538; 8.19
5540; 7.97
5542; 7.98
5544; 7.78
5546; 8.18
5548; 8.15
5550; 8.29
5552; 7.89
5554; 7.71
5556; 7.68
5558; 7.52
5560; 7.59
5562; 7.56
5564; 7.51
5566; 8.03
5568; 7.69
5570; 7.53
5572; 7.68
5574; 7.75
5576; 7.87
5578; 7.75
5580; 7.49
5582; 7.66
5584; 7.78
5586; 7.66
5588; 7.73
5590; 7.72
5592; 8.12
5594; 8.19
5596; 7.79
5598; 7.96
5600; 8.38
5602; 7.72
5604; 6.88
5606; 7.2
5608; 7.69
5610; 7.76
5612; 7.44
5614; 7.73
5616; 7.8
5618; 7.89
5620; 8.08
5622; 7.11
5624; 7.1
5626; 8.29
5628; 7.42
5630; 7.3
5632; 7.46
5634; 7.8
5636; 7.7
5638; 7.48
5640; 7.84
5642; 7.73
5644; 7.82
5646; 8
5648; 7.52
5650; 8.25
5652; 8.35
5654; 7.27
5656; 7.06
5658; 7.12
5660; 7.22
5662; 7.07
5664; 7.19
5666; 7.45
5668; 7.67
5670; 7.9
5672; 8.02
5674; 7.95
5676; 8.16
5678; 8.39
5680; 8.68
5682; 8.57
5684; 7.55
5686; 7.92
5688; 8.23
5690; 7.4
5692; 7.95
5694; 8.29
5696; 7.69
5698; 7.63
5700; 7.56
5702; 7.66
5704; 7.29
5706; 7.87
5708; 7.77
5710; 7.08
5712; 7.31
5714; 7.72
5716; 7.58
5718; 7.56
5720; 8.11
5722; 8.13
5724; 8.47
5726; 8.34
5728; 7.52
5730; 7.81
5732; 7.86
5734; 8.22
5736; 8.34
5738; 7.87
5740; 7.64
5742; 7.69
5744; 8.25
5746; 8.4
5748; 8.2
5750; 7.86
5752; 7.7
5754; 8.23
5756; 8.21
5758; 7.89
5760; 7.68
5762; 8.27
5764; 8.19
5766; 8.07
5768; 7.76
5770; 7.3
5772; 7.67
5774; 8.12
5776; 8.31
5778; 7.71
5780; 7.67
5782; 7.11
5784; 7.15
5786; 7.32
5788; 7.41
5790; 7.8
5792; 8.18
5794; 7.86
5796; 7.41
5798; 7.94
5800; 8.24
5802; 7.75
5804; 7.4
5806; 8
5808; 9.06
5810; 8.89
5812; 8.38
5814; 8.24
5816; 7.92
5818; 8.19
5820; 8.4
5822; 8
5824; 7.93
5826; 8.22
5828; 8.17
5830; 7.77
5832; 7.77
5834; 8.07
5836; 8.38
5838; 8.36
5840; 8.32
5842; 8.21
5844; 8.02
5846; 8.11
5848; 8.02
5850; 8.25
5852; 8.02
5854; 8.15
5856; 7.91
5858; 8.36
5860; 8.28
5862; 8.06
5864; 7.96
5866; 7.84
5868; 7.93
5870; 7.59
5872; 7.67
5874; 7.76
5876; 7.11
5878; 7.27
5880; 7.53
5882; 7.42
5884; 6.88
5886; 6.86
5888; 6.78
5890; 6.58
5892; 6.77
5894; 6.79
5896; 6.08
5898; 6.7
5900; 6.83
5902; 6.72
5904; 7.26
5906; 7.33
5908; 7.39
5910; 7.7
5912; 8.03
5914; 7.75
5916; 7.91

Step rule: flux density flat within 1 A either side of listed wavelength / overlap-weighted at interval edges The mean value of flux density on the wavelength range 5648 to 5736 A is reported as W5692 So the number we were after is 7.79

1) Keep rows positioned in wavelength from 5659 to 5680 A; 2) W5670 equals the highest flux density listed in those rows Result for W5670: 8.68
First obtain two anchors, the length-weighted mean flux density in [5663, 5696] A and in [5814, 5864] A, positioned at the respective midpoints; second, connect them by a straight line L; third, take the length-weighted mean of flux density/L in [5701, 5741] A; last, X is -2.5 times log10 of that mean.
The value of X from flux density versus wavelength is 0.03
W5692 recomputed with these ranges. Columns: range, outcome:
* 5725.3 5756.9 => 8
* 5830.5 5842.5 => 8.17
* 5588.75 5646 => 7.7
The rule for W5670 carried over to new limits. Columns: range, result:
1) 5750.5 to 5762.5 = 8.27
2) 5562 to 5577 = 8.03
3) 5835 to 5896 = 8.38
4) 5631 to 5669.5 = 8.35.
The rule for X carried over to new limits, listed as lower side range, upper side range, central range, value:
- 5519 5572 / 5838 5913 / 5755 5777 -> -0.05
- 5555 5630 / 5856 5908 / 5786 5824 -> -0.09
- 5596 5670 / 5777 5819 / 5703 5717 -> 0.03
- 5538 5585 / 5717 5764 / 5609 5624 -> 0.03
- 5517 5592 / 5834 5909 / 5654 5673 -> 0.04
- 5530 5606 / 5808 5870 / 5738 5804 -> 0.03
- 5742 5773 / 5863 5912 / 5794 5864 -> -0.08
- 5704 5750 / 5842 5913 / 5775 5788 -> 0.03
